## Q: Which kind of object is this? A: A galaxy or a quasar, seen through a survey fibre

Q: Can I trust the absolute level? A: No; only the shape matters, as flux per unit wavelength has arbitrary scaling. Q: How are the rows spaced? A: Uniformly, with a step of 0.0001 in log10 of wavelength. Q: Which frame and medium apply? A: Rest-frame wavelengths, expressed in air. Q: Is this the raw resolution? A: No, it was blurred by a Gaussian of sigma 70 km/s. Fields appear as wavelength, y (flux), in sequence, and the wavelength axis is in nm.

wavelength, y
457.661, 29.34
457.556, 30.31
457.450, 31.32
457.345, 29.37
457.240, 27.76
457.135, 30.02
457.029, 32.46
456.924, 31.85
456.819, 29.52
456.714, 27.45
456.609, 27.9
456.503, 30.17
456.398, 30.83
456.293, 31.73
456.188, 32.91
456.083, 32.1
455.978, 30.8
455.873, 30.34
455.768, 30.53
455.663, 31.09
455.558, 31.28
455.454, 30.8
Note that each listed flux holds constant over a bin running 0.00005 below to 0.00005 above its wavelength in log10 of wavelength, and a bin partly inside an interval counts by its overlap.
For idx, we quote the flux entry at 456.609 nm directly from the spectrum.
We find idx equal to 27.9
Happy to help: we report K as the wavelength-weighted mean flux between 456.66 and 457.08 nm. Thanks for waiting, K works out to 30.4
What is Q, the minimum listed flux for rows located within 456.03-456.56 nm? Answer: 30.17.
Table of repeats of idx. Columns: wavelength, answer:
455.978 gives 30.8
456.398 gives 30.83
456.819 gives 29.52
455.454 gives 30.8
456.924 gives 31.85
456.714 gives 27.45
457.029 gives 32.46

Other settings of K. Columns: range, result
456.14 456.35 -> 32.3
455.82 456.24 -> 31.5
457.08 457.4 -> 29.1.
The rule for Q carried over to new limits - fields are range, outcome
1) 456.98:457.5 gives 27.76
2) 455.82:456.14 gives 30.34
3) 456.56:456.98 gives 27.45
